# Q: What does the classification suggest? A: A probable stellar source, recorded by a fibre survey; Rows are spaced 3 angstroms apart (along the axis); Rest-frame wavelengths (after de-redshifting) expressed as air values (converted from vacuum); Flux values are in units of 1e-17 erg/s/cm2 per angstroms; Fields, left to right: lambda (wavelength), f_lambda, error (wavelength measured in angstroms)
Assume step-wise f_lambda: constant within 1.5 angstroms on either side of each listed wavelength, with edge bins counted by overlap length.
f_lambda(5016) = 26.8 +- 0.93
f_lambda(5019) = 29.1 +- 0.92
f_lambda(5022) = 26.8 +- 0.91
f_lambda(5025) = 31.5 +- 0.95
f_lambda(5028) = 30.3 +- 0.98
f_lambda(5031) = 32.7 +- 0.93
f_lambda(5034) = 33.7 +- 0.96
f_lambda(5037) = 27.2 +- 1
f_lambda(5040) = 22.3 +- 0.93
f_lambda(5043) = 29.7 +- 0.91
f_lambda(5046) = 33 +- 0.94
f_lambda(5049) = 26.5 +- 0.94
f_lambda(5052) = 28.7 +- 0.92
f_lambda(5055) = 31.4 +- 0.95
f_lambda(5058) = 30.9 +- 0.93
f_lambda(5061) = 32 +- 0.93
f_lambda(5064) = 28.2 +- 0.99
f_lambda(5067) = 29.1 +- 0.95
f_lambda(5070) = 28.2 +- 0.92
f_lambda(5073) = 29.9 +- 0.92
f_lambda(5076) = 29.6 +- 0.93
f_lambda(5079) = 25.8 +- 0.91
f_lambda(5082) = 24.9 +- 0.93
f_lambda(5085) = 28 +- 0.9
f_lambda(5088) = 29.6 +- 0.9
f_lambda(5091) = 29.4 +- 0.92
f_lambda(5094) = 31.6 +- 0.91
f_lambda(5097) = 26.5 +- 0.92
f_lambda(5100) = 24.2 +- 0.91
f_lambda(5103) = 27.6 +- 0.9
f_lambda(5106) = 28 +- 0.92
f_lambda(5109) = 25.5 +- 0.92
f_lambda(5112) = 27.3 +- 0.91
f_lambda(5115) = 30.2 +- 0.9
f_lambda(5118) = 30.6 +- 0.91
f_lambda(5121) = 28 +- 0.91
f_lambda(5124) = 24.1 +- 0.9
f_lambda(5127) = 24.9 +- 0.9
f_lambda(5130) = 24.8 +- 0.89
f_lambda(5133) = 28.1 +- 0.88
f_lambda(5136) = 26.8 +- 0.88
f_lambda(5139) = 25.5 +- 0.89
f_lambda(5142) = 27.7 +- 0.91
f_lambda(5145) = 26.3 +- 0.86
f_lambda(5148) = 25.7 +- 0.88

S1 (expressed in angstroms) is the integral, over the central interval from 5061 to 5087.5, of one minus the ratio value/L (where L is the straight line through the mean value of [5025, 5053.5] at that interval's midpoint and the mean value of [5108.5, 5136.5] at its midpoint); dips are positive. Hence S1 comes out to 0.2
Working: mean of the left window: 29.5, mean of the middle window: 28.3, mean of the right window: 27.1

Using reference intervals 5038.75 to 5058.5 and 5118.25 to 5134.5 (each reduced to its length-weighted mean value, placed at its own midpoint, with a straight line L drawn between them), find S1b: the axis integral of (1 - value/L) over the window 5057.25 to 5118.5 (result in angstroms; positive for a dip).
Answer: -1.7 angstroms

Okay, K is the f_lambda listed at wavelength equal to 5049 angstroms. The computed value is 26.5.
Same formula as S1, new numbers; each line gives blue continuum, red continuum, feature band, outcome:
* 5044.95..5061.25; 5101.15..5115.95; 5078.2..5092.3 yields 0.5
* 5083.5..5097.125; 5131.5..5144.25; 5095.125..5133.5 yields 1.6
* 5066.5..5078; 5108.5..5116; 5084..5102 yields 0.1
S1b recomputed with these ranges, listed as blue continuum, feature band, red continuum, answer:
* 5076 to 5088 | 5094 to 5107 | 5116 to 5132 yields -0.10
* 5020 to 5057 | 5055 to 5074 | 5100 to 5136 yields -0.76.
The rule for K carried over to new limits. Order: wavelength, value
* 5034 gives 33.7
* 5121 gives 28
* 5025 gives 31.5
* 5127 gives 24.9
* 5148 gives 25.7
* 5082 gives 24.9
